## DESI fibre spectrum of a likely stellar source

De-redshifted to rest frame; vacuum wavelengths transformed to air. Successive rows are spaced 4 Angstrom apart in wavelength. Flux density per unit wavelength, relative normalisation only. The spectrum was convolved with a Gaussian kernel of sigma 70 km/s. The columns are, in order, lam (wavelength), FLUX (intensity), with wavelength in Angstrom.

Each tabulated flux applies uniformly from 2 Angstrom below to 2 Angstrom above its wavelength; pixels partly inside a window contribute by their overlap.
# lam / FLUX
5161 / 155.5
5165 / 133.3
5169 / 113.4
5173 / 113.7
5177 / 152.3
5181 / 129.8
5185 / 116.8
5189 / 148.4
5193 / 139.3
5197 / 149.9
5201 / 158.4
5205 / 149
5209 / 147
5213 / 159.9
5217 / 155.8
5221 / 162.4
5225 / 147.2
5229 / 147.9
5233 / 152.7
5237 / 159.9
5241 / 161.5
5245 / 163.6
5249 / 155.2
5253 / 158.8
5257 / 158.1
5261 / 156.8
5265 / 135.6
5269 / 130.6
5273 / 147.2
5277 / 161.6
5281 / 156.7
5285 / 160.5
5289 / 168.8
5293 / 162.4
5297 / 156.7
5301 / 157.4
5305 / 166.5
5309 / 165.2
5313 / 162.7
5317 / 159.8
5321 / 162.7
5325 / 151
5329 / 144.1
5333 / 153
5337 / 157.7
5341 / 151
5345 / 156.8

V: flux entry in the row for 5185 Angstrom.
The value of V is 116.8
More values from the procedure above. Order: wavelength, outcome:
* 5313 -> 162.7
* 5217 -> 155.8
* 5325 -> 151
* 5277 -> 161.6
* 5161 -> 155.5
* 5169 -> 113.4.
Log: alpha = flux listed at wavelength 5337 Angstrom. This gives 157.7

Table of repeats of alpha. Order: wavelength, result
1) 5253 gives 158.8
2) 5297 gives 156.7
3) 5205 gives 149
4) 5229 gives 147.9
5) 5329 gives 144.1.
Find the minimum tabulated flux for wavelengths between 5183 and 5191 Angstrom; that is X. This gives 116.8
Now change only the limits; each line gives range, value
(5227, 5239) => 147.9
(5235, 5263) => 155.2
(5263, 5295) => 130.6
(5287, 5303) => 156.7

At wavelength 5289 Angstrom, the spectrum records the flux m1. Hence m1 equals 168.8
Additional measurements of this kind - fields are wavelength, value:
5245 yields 163.6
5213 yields 159.9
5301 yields 157.4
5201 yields 158.4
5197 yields 149.9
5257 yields 158.1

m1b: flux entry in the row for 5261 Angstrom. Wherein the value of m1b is 156.8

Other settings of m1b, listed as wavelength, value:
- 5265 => 135.6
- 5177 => 152.3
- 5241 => 161.5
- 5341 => 151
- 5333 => 153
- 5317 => 159.8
